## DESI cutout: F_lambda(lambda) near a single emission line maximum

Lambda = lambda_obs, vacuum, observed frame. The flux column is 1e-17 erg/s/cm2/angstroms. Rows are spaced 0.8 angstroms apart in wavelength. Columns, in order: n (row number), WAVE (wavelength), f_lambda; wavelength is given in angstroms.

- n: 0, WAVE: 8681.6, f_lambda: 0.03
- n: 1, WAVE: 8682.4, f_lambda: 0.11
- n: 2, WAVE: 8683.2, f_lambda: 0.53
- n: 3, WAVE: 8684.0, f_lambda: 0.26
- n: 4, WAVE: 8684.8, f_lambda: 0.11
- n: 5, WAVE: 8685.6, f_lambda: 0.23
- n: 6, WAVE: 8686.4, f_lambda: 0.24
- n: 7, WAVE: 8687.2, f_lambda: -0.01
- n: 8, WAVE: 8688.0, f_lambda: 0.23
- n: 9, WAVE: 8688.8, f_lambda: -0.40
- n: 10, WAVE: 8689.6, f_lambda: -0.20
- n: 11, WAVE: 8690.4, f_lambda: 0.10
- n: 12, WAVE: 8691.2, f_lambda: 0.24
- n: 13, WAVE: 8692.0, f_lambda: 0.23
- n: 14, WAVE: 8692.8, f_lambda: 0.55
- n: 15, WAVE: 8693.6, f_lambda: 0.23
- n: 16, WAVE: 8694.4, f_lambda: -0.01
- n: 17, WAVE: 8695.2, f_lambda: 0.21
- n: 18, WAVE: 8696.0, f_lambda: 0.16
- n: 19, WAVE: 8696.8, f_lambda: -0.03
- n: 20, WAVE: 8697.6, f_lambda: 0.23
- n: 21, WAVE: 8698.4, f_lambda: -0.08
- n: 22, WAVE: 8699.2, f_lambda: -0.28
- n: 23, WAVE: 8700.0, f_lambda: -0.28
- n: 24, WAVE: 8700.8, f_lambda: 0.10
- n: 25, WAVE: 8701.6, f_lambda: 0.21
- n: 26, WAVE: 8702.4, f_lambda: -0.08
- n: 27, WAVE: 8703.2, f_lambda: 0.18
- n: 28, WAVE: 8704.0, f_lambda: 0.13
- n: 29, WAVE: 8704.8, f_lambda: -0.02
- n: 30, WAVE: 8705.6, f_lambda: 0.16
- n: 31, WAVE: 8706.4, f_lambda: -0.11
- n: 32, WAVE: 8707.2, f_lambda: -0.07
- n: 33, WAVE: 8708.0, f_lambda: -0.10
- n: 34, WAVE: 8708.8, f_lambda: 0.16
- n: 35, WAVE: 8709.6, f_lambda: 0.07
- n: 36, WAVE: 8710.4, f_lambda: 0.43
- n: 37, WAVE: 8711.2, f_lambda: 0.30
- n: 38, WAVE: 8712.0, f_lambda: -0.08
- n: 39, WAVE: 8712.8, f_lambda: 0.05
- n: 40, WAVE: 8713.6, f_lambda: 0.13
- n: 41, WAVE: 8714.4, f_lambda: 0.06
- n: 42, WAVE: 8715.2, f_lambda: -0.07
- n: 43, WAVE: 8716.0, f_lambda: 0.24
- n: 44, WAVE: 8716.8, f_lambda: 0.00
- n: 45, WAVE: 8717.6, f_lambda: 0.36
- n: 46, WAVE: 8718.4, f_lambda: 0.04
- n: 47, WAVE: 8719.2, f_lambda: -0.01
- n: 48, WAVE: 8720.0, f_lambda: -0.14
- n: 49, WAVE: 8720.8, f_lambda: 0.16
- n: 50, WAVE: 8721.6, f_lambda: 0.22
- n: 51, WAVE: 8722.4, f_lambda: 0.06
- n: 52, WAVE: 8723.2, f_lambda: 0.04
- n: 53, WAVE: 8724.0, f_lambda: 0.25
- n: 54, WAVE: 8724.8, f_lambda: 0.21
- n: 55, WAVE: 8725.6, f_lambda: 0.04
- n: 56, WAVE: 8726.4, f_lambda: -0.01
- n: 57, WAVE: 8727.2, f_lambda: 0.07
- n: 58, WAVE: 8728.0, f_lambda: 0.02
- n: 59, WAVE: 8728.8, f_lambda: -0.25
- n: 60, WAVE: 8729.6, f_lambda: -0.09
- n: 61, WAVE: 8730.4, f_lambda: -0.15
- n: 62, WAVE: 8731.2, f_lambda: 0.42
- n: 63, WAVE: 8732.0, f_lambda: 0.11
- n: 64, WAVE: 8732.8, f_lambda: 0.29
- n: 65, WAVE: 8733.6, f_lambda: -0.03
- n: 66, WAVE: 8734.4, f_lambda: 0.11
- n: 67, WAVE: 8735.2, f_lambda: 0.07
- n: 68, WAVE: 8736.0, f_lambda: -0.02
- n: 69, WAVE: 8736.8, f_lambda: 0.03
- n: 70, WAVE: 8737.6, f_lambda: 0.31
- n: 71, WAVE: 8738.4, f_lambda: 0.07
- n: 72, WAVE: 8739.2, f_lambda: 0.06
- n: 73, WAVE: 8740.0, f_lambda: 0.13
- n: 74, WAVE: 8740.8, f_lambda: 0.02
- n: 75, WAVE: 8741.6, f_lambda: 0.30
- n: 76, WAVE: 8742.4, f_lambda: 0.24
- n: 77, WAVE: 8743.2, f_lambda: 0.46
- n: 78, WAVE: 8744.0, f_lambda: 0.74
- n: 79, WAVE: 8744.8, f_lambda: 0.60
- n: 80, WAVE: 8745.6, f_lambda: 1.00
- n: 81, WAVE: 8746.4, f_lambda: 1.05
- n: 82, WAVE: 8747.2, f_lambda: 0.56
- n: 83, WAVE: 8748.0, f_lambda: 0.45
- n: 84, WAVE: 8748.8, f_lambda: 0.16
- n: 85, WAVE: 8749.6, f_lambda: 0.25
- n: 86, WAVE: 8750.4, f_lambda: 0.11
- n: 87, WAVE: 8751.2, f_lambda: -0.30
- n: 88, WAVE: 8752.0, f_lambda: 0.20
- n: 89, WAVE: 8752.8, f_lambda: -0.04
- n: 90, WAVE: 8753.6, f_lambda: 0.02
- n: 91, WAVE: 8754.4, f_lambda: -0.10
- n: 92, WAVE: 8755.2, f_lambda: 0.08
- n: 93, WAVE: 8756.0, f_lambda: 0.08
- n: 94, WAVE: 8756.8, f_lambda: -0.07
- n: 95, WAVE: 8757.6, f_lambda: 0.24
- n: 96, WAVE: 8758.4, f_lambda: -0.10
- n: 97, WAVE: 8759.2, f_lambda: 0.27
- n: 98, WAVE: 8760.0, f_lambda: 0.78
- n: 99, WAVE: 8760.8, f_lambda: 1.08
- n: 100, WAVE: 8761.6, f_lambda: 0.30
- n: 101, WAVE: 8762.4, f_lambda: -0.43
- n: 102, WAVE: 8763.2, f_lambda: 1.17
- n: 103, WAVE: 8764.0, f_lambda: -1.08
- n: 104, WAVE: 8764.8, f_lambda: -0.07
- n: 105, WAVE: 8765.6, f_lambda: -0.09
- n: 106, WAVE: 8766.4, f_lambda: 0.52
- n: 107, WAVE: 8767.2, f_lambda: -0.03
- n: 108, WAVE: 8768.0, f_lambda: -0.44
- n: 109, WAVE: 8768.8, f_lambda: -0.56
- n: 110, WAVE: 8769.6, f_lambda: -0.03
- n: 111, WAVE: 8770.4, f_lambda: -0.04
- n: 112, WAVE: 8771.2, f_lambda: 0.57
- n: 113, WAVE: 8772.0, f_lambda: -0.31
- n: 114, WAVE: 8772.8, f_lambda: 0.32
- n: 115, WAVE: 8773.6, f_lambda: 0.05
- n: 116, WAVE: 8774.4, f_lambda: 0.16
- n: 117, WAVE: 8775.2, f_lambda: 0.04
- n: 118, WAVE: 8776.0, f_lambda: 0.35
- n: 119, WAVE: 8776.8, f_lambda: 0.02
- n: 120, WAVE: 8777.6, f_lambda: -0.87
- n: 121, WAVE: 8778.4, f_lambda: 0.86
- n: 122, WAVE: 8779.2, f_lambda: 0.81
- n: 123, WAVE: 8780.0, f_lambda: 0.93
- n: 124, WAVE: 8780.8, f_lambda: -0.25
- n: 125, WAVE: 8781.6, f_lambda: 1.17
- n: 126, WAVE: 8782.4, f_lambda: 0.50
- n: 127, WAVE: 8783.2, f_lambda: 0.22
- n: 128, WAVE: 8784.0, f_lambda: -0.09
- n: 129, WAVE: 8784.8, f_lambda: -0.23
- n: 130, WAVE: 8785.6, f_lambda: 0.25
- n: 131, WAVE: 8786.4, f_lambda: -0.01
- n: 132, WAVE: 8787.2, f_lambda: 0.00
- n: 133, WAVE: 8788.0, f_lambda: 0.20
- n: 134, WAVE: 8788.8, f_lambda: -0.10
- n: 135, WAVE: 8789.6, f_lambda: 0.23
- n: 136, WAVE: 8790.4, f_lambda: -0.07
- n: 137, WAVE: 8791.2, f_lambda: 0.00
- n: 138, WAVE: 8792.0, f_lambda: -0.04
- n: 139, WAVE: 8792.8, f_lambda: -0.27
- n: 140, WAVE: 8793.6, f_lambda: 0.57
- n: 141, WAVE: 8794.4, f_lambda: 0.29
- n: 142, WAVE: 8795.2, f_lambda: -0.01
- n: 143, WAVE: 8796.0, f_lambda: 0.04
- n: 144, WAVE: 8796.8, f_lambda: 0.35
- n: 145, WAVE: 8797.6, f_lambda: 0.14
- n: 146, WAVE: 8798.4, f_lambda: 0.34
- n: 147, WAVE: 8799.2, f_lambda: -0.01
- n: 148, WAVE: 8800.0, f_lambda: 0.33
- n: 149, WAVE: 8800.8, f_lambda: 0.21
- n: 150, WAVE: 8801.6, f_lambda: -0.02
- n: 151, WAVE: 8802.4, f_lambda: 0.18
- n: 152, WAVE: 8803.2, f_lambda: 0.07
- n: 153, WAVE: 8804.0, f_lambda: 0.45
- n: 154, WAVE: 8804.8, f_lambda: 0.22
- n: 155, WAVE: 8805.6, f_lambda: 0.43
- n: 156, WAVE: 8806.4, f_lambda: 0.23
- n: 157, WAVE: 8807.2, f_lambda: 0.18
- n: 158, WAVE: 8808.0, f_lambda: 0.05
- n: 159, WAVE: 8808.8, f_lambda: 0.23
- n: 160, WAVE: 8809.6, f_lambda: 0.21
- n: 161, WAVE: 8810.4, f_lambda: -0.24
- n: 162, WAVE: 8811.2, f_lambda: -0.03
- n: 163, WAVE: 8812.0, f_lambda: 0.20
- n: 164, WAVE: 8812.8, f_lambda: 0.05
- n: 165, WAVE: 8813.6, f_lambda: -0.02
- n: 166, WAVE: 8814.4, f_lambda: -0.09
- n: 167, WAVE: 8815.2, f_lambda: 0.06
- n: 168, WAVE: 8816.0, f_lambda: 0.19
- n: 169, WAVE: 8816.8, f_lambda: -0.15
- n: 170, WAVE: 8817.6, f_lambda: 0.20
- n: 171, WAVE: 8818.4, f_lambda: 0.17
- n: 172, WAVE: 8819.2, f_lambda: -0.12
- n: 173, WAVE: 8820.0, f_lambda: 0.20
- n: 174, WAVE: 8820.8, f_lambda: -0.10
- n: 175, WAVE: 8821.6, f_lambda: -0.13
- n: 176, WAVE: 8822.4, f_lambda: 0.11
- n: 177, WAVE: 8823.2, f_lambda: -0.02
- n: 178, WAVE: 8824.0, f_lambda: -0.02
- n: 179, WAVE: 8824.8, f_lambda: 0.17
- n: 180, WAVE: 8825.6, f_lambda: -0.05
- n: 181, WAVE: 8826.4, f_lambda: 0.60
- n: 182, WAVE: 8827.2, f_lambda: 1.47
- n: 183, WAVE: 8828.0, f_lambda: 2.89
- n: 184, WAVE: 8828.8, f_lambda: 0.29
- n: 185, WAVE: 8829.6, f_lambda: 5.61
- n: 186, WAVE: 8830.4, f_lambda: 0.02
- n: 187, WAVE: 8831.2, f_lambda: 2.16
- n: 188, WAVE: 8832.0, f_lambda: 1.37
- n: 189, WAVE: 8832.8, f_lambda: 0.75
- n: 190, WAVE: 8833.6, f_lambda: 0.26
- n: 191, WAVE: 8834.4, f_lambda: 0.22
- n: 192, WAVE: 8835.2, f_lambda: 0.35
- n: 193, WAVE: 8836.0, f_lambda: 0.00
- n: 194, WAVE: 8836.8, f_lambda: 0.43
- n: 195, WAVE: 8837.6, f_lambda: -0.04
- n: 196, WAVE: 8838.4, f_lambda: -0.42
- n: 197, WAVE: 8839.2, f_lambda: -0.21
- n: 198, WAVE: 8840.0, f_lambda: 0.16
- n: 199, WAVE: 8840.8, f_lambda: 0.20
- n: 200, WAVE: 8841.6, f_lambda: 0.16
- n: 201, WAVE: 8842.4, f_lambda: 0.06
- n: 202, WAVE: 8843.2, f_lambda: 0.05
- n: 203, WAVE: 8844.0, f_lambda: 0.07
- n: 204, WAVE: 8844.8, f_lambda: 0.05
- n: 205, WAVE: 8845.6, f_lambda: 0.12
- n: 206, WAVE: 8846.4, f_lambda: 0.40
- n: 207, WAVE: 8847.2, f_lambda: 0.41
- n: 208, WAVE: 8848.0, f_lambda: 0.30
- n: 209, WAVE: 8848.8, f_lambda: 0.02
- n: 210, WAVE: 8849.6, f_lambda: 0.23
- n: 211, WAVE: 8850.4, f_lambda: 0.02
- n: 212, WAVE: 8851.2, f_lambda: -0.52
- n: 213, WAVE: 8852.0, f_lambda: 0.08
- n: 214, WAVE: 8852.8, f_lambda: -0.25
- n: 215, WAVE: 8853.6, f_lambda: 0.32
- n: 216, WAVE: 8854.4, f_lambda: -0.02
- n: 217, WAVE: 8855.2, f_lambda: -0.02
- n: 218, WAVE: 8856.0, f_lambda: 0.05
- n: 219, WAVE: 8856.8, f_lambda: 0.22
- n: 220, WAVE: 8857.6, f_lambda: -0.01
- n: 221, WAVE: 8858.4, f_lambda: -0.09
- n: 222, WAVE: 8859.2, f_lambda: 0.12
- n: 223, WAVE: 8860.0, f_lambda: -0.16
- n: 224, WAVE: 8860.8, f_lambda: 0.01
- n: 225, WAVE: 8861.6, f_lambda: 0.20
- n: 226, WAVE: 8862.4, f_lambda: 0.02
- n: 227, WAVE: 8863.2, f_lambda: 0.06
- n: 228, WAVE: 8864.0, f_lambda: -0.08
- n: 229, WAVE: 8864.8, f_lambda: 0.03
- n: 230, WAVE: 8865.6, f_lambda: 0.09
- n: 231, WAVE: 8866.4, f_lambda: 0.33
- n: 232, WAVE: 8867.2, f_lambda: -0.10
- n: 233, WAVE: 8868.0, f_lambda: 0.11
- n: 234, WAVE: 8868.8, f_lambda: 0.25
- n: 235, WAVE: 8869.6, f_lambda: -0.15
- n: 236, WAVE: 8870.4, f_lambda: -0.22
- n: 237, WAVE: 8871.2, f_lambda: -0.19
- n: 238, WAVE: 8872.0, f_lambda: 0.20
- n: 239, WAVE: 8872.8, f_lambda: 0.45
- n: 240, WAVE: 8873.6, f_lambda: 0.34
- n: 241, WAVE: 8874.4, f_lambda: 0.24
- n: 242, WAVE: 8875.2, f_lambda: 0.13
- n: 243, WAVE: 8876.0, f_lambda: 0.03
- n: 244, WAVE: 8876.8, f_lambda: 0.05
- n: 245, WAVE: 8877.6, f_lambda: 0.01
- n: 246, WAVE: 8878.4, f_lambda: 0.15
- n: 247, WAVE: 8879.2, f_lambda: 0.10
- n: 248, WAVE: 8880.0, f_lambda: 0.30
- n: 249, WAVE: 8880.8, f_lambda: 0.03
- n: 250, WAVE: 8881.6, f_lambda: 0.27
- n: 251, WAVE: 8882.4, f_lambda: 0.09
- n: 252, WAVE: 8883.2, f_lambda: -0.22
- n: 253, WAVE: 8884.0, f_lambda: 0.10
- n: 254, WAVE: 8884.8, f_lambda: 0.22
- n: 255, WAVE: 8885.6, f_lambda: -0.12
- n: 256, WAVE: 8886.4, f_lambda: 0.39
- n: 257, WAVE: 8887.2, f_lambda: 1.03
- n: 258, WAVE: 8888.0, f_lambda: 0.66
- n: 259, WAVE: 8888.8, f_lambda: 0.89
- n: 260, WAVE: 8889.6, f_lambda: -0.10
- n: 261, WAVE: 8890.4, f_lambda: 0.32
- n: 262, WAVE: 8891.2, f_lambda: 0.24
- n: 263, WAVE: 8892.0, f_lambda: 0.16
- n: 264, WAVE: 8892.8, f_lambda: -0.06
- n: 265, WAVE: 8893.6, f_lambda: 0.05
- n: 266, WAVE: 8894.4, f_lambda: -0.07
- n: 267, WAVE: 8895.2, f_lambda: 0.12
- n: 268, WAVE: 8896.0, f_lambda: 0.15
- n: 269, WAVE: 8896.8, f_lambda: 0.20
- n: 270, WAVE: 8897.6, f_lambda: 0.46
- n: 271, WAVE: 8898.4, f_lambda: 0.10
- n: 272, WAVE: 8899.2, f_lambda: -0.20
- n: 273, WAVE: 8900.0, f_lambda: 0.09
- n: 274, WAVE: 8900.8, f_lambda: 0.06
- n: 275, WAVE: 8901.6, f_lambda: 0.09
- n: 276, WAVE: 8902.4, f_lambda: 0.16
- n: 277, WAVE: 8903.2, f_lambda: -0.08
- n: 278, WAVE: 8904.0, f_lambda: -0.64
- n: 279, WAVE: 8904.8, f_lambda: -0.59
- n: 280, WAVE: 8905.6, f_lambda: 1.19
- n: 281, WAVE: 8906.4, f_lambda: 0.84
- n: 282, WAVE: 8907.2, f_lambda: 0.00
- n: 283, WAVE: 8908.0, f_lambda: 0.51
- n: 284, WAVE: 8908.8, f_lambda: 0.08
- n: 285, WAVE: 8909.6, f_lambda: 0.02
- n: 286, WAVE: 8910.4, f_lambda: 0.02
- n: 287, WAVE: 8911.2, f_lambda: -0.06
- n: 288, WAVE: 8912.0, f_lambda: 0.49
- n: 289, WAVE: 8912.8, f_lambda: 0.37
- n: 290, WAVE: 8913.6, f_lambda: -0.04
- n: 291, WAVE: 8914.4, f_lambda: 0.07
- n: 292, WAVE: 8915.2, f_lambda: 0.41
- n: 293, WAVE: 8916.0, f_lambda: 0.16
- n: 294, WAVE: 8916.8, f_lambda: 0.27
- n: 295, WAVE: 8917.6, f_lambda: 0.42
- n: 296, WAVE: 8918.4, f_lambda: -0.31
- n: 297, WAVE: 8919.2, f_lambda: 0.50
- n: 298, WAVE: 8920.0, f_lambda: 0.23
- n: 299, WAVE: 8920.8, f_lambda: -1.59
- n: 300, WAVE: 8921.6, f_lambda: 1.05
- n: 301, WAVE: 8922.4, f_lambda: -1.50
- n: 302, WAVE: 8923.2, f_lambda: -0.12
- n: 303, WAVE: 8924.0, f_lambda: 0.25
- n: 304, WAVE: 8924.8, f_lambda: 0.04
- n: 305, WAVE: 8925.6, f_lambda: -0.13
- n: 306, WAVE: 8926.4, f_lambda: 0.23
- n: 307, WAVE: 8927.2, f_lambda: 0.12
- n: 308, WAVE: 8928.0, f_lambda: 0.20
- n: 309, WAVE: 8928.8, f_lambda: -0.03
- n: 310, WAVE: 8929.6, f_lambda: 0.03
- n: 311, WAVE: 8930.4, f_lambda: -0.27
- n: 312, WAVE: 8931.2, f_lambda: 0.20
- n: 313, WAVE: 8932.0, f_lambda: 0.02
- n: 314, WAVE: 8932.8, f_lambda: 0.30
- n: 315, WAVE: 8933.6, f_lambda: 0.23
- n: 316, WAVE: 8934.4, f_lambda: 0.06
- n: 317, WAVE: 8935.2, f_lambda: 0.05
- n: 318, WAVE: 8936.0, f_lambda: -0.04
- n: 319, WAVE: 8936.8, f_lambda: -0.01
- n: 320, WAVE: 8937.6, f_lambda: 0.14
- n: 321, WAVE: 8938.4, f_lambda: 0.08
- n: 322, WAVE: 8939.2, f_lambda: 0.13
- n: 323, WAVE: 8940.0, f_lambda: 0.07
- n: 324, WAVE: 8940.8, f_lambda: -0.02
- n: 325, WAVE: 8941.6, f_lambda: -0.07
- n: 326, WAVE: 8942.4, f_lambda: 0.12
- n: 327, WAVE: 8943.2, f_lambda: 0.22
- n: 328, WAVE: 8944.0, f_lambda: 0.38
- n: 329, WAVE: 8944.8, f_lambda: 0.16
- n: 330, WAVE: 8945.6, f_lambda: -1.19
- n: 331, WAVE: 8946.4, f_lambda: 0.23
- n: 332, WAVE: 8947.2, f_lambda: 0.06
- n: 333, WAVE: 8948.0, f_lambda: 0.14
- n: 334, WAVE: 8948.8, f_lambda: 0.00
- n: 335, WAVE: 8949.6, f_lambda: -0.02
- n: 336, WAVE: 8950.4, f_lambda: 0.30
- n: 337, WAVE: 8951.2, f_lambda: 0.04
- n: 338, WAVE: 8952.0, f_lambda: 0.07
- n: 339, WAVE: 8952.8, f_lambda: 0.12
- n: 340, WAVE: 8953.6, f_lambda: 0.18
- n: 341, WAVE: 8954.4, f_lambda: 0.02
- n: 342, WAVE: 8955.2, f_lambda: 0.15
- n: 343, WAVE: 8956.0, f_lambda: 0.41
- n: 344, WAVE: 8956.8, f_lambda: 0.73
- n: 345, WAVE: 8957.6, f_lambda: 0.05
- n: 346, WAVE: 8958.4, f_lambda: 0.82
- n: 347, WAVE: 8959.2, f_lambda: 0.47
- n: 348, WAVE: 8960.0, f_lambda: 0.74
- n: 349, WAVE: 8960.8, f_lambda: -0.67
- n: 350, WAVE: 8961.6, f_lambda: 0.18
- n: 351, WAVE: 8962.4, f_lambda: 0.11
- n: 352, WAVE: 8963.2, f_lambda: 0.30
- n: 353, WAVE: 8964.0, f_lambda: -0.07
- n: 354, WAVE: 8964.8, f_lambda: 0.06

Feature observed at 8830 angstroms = [O III] 5007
